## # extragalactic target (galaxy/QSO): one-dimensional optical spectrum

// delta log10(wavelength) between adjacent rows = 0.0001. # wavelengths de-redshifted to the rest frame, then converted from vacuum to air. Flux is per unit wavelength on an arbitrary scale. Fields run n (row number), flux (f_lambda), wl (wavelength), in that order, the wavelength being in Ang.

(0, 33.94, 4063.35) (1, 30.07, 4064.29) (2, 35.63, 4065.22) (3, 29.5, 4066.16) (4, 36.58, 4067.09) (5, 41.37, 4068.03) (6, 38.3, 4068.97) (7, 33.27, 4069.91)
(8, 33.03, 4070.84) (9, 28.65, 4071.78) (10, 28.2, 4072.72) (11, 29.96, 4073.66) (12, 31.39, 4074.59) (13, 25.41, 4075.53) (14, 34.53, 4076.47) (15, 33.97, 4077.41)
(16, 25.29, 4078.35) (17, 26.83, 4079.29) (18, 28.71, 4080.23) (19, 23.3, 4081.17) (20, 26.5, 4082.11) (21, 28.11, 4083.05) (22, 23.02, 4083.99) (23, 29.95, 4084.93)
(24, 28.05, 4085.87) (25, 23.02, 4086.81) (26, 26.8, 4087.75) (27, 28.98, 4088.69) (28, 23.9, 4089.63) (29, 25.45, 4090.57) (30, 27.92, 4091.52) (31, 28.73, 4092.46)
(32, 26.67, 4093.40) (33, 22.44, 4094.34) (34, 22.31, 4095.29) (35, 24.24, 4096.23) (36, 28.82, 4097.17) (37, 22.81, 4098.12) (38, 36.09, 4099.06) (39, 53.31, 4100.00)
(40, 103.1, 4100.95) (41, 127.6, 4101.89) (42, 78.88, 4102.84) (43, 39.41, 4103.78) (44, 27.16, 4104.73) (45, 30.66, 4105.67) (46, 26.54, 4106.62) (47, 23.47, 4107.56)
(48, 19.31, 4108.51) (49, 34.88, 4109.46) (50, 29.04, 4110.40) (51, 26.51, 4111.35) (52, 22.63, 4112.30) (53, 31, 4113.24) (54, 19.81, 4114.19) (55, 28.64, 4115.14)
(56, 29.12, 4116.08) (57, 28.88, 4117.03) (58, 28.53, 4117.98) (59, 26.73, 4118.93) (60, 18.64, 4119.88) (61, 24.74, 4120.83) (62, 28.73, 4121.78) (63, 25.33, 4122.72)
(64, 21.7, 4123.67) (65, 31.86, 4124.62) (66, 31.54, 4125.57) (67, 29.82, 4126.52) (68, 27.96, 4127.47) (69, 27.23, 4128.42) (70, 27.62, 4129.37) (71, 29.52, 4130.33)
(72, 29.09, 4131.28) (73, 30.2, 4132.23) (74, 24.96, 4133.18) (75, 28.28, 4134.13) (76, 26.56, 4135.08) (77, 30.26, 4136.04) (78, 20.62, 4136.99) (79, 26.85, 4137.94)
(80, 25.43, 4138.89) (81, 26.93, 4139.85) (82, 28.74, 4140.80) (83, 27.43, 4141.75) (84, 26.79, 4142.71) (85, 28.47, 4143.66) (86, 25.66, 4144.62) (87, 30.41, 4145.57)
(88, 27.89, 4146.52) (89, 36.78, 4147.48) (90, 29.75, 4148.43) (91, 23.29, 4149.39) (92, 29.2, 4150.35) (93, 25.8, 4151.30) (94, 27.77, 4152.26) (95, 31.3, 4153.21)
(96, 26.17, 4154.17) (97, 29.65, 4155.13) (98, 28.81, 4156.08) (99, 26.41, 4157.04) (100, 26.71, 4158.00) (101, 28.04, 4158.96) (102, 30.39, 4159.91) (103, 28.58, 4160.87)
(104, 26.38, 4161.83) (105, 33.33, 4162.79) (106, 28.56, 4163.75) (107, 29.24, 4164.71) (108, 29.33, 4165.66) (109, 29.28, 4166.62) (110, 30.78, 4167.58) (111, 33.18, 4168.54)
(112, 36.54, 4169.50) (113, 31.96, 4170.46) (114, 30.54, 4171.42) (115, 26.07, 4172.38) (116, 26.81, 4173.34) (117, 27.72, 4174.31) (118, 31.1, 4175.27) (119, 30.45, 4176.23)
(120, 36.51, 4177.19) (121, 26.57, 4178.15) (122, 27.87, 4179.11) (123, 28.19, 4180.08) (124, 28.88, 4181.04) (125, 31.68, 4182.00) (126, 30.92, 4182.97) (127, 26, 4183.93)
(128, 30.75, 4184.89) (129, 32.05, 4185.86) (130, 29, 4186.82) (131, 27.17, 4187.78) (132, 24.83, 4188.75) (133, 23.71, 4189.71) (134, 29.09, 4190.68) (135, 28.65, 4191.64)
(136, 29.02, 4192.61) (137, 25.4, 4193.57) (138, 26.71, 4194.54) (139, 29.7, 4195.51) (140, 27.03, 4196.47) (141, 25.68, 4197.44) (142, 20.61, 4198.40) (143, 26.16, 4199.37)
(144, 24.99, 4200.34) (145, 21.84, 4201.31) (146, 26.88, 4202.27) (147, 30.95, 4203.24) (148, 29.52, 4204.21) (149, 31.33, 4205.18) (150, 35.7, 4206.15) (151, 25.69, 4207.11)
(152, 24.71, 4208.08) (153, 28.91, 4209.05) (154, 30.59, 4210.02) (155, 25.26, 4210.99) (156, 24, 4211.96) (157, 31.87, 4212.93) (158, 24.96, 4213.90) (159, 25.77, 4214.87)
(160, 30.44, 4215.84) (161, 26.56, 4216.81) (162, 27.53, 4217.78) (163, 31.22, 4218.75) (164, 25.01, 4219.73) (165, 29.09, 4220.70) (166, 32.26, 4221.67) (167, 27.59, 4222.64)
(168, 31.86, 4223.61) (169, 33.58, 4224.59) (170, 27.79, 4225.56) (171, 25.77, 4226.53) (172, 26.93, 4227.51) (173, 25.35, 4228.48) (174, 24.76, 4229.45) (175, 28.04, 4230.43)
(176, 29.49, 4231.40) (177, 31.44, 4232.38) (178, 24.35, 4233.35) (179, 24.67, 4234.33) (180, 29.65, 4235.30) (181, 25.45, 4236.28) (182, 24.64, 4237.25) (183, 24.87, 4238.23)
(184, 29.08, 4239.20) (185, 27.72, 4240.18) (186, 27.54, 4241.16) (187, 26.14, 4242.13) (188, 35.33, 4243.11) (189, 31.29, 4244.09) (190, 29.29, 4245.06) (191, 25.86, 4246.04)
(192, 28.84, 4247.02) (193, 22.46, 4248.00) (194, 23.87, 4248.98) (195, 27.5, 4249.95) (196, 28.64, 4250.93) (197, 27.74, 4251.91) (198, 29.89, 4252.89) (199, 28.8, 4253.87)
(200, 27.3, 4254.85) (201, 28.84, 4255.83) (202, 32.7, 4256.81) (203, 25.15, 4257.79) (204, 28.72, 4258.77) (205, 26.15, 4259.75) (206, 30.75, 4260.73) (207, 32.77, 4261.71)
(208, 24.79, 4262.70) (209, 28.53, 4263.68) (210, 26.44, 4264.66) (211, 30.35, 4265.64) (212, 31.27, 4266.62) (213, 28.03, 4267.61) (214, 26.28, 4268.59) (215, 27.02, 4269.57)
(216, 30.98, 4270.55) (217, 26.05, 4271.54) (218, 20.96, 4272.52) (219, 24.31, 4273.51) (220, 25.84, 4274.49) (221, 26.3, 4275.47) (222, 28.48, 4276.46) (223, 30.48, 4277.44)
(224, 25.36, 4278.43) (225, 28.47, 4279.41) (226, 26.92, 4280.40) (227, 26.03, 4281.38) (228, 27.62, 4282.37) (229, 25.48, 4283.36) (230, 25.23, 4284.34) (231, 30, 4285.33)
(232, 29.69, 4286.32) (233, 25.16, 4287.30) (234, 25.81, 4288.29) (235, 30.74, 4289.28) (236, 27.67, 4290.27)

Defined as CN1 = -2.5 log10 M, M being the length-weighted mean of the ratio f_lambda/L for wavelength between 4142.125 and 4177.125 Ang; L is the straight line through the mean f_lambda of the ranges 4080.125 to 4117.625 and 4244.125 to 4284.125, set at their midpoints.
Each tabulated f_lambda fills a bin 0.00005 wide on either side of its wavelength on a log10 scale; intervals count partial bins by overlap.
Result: 0.073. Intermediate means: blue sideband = 33.4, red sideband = 27.6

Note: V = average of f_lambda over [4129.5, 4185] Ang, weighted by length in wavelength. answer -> 28.8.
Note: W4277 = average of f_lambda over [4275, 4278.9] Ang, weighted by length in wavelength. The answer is 27.6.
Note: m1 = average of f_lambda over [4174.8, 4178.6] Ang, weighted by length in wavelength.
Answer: 31.2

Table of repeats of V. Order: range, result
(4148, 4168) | 28.5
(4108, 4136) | 27.2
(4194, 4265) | 27.8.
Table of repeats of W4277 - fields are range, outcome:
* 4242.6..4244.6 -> 33.2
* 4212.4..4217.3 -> 27.9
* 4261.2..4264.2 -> 28.6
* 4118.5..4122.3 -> 24.7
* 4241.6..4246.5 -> 29.6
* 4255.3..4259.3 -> 28.8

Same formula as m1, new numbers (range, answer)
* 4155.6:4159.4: 27.5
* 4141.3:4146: 27.7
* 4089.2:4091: 24.7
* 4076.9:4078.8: 29.7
